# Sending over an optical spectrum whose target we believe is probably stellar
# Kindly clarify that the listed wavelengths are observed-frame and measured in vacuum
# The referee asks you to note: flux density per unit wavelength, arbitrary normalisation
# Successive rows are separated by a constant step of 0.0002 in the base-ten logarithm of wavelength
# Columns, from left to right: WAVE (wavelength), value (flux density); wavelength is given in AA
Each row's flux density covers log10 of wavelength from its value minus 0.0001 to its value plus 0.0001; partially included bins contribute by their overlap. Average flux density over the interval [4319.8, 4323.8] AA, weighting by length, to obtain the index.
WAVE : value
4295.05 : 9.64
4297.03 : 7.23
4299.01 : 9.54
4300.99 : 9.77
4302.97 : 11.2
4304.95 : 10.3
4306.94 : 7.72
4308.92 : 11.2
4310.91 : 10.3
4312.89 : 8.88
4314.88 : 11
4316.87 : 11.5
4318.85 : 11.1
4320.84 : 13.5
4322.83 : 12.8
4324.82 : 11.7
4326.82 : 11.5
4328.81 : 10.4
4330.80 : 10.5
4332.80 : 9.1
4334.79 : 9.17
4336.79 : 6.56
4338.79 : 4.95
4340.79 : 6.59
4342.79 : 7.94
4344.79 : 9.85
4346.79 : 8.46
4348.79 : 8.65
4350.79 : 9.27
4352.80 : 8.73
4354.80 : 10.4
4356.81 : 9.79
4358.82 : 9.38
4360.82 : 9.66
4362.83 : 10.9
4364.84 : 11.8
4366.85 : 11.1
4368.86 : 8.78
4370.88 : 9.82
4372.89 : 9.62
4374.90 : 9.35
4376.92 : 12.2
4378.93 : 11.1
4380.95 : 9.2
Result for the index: 13.1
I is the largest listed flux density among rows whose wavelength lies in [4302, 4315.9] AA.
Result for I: 11.2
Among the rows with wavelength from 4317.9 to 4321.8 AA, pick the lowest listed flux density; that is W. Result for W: 11.1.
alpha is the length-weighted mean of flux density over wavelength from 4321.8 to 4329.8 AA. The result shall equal 11.6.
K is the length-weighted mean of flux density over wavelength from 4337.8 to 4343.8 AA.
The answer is 6.5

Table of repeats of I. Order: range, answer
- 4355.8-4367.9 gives 11.8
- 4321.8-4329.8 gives 12.8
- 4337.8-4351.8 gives 9.85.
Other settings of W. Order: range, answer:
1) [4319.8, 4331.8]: 10.4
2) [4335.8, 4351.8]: 4.95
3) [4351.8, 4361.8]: 8.73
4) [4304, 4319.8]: 7.72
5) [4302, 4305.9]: 10.3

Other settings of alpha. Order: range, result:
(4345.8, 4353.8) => 8.78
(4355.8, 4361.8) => 9.61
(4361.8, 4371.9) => 10.5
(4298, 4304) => 10.2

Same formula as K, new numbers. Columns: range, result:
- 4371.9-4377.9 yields 10.4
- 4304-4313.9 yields 9.67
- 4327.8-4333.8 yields 10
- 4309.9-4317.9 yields 10.4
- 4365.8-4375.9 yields 9.75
